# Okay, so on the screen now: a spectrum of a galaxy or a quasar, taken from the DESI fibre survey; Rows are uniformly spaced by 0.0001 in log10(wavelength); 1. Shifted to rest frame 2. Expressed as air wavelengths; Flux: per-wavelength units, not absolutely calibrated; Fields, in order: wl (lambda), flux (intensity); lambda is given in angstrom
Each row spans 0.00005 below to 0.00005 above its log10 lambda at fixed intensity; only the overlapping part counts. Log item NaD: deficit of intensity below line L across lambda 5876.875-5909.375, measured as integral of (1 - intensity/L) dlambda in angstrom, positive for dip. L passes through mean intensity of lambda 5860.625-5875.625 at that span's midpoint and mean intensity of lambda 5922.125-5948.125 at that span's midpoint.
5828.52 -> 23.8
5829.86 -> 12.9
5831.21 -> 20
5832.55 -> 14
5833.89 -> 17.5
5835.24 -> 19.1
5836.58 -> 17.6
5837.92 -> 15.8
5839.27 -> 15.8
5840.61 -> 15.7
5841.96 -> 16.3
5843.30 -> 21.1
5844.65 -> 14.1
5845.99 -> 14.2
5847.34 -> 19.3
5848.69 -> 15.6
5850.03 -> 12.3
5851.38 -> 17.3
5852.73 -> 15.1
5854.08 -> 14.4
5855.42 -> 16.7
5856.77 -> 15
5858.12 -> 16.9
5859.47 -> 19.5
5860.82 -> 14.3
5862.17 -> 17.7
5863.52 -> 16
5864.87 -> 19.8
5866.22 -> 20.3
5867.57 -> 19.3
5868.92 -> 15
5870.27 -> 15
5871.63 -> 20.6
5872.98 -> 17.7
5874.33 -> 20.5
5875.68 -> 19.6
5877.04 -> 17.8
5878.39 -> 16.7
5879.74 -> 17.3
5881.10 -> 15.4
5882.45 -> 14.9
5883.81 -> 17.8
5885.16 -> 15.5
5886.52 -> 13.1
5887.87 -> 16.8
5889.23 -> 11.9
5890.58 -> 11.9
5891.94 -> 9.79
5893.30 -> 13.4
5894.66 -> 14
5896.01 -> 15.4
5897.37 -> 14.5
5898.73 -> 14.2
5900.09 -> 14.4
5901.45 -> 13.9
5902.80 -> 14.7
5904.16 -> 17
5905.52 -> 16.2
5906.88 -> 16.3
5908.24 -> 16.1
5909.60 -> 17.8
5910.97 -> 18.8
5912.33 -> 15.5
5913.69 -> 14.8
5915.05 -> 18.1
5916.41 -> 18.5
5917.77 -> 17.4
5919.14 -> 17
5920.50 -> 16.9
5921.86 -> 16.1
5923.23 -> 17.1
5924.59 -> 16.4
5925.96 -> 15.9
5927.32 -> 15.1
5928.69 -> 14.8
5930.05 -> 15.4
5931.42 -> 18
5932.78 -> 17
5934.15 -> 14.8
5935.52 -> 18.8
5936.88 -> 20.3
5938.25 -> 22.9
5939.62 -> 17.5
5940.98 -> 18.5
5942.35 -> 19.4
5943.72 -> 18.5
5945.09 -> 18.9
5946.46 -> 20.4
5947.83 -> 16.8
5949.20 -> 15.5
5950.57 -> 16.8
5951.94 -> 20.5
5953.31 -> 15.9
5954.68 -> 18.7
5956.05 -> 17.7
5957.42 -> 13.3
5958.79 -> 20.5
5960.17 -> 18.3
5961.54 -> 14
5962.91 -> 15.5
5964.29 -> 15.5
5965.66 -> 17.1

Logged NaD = 5.4 angstrom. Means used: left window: 18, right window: 17.7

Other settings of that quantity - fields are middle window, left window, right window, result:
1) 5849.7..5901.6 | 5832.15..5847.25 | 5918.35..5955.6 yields 3.0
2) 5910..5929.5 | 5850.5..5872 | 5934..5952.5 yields 1.7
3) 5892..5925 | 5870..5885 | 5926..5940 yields 3.0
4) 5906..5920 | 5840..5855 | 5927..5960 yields 0.2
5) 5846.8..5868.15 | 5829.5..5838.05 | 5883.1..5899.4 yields -1.5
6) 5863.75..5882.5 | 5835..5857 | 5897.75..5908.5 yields -2.5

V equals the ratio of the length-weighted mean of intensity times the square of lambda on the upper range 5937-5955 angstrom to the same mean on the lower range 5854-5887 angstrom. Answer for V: 1.11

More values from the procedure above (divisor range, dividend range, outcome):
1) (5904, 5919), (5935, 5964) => 1.08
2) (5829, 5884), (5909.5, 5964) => 1.05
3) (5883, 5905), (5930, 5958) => 1.28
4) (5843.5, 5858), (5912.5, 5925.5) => 1.10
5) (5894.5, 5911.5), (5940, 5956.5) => 1.18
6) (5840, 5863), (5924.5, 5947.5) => 1.13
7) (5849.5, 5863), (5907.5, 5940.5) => 1.10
